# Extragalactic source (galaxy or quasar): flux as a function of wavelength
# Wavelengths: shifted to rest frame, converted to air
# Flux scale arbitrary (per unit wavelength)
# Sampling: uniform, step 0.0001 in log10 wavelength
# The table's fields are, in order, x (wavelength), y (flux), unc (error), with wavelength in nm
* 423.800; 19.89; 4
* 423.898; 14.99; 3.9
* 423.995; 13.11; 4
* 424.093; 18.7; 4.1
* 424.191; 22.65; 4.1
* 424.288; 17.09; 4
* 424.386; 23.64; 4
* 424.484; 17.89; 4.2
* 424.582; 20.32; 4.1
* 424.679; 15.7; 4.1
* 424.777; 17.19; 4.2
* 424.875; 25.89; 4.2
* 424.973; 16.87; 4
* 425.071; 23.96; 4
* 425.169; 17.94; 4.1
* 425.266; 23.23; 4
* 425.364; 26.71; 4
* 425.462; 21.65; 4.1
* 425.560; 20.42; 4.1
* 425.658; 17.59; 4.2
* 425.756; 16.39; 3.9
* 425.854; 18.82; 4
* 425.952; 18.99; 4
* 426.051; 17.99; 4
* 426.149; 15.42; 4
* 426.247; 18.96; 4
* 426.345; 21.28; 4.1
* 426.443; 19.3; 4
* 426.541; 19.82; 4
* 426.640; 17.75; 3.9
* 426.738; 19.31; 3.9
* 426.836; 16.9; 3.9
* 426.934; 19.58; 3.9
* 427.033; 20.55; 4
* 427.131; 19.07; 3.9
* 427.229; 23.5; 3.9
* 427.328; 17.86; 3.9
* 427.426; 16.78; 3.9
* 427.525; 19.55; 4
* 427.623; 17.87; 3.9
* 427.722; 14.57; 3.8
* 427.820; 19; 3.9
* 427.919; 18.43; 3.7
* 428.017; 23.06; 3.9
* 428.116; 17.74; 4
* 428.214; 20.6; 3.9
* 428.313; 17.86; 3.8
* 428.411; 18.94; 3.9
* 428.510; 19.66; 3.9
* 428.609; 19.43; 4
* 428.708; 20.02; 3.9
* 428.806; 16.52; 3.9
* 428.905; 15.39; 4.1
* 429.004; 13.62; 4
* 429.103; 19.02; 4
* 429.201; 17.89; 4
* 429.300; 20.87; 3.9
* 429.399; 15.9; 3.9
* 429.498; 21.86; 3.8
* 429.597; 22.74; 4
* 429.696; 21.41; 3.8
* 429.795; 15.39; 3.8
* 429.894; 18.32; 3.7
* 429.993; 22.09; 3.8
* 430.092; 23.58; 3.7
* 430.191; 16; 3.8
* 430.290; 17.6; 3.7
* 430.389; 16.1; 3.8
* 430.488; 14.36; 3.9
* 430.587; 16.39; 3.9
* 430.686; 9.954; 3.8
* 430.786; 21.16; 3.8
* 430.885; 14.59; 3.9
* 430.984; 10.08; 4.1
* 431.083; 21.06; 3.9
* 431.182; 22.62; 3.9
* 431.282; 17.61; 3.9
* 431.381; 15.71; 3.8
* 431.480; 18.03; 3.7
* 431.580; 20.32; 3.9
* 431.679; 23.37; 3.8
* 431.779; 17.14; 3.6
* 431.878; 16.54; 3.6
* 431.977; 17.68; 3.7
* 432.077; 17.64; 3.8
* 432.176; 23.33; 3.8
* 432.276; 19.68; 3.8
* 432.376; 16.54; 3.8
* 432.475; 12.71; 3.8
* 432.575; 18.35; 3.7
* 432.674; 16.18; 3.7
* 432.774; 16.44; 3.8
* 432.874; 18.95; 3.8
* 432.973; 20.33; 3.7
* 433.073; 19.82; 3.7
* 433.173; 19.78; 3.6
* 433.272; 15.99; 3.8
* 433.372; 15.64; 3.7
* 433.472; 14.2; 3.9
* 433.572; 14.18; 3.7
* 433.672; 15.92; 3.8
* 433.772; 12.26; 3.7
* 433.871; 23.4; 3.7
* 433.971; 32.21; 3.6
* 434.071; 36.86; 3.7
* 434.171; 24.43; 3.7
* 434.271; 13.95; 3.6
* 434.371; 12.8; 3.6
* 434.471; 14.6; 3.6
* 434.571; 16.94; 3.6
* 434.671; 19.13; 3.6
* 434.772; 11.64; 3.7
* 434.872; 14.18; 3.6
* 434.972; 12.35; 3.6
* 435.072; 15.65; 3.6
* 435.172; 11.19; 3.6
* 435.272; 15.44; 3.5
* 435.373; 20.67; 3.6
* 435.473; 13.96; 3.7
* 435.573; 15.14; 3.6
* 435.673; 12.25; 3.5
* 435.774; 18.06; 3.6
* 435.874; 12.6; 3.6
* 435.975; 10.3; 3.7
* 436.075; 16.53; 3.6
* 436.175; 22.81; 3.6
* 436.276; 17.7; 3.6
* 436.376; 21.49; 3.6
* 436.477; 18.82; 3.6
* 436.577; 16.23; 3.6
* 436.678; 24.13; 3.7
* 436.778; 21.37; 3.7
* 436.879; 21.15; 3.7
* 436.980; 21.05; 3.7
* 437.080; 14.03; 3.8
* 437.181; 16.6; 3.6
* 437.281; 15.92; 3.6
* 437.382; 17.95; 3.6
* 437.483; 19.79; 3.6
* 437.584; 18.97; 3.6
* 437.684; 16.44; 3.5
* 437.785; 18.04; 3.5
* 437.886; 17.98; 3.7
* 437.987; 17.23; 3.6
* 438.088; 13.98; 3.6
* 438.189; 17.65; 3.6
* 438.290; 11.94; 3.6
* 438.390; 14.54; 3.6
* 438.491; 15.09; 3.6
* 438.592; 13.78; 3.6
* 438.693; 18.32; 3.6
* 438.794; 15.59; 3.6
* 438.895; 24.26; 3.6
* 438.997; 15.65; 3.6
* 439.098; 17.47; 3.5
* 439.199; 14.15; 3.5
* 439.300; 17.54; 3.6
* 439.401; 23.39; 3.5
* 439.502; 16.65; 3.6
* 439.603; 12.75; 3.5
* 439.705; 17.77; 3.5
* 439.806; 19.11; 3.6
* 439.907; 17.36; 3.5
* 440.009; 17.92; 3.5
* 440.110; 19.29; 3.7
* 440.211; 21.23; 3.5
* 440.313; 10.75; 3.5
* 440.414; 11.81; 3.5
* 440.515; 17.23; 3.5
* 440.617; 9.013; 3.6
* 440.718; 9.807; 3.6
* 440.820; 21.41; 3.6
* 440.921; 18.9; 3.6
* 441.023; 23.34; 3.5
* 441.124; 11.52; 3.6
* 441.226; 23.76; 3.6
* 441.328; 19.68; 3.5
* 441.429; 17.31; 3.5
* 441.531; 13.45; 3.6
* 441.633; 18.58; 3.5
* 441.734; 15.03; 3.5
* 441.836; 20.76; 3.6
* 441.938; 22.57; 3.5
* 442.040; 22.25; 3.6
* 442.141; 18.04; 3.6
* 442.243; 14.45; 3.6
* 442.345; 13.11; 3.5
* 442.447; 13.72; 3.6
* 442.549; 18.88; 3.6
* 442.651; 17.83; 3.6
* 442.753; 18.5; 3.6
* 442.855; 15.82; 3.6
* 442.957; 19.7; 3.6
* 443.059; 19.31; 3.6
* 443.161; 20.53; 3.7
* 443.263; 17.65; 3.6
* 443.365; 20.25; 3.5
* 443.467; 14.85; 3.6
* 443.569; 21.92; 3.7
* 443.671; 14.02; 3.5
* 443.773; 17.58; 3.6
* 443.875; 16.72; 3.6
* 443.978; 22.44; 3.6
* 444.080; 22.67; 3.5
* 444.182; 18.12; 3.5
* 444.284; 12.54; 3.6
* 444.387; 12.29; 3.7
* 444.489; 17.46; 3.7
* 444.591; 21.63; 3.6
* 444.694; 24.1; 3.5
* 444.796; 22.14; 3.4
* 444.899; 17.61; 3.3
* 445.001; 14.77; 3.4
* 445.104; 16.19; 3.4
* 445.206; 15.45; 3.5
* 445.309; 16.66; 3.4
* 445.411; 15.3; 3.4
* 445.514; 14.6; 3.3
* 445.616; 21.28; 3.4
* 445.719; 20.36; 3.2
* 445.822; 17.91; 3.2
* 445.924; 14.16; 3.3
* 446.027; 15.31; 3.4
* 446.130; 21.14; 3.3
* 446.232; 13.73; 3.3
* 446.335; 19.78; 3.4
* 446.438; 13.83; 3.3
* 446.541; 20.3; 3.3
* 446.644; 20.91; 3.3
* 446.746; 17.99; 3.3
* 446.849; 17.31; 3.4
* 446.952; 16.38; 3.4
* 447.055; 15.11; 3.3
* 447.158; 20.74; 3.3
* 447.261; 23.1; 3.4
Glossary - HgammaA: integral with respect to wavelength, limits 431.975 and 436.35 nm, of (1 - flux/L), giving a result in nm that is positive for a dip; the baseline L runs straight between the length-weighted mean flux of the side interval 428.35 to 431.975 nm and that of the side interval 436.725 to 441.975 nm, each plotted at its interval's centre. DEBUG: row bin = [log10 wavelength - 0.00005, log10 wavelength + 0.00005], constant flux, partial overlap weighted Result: 0.10 nm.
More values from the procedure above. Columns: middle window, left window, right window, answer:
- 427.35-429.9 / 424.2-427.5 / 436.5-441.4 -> 0.07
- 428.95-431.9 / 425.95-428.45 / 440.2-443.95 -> 0.08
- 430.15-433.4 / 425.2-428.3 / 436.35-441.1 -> 0.16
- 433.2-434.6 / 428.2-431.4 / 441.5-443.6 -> -0.07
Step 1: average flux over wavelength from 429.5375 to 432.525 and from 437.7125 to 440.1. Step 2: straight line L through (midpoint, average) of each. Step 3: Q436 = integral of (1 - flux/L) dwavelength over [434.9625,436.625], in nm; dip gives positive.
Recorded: 0.12 nm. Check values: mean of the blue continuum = 18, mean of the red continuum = 16.9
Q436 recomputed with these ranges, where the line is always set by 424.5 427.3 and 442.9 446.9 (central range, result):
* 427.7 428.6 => 0.019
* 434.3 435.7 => 0.305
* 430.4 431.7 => 0.137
